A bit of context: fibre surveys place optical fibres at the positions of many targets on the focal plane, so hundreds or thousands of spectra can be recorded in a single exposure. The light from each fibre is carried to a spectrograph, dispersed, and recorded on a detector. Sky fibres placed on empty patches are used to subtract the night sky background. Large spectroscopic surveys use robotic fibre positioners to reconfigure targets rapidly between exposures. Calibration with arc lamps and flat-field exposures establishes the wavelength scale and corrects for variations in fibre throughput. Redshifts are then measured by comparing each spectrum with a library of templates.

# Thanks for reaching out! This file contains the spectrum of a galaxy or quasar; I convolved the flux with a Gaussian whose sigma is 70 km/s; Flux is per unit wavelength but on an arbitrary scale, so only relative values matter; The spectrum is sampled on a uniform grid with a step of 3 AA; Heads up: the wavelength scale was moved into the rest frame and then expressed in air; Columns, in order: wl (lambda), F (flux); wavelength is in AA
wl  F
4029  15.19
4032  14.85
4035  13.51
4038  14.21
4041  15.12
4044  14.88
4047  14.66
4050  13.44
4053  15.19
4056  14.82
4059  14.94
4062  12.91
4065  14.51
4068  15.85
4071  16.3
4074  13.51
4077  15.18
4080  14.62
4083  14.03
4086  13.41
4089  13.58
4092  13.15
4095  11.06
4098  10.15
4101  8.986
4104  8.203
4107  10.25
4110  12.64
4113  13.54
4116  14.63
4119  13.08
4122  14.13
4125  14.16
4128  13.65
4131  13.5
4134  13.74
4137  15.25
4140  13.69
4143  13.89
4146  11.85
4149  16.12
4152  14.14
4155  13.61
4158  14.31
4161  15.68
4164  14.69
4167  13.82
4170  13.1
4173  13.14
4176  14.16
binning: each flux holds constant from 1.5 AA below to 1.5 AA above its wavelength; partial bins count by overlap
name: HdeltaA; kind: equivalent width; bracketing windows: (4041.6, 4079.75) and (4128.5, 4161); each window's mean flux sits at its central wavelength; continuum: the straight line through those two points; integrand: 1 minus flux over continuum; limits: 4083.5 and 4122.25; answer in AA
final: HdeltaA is 6.29 AA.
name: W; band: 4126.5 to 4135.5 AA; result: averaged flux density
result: 13.6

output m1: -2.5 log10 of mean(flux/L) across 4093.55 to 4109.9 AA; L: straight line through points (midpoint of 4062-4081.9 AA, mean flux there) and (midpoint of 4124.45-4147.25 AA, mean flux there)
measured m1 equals 0.39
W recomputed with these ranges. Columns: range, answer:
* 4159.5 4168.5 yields 14.7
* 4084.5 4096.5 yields 12.8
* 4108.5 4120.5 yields 13.5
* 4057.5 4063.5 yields 13.9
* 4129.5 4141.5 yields 14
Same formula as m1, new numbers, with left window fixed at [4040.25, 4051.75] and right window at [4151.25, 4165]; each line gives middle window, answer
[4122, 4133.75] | 0.05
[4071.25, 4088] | 0.02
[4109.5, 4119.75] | 0.07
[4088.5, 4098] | 0.20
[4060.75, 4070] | 0.00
